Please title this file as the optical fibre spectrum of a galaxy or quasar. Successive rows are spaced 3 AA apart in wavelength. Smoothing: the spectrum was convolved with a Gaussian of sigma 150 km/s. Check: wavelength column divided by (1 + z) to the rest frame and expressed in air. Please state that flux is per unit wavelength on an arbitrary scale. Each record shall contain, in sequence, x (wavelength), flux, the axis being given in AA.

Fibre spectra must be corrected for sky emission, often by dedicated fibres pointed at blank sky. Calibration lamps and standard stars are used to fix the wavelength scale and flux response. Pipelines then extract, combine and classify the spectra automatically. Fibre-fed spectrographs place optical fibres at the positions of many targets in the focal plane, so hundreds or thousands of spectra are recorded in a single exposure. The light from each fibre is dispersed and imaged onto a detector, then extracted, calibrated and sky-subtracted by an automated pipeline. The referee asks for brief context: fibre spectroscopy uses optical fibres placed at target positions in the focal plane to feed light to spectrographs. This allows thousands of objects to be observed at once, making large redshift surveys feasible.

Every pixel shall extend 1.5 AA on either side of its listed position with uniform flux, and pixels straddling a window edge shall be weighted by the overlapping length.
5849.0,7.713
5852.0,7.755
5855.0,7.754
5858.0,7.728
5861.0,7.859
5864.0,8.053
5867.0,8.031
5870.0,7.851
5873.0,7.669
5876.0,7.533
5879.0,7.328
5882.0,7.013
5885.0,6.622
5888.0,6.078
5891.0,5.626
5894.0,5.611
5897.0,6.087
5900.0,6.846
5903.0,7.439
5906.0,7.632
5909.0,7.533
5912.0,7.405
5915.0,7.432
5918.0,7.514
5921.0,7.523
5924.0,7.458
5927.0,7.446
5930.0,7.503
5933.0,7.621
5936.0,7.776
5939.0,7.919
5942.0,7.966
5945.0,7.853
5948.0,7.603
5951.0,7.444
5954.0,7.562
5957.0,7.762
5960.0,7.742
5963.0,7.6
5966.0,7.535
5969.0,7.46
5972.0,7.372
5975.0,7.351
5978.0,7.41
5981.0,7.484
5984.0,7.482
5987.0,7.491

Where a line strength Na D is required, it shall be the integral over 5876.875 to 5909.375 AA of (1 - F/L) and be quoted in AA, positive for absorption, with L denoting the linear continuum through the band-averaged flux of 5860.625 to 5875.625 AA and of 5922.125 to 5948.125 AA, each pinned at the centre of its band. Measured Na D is 4.59 AA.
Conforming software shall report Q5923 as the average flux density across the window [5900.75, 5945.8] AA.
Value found 7.58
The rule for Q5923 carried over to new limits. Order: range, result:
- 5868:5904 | 6.82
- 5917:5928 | 7.49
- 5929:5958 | 7.7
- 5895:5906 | 6.85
